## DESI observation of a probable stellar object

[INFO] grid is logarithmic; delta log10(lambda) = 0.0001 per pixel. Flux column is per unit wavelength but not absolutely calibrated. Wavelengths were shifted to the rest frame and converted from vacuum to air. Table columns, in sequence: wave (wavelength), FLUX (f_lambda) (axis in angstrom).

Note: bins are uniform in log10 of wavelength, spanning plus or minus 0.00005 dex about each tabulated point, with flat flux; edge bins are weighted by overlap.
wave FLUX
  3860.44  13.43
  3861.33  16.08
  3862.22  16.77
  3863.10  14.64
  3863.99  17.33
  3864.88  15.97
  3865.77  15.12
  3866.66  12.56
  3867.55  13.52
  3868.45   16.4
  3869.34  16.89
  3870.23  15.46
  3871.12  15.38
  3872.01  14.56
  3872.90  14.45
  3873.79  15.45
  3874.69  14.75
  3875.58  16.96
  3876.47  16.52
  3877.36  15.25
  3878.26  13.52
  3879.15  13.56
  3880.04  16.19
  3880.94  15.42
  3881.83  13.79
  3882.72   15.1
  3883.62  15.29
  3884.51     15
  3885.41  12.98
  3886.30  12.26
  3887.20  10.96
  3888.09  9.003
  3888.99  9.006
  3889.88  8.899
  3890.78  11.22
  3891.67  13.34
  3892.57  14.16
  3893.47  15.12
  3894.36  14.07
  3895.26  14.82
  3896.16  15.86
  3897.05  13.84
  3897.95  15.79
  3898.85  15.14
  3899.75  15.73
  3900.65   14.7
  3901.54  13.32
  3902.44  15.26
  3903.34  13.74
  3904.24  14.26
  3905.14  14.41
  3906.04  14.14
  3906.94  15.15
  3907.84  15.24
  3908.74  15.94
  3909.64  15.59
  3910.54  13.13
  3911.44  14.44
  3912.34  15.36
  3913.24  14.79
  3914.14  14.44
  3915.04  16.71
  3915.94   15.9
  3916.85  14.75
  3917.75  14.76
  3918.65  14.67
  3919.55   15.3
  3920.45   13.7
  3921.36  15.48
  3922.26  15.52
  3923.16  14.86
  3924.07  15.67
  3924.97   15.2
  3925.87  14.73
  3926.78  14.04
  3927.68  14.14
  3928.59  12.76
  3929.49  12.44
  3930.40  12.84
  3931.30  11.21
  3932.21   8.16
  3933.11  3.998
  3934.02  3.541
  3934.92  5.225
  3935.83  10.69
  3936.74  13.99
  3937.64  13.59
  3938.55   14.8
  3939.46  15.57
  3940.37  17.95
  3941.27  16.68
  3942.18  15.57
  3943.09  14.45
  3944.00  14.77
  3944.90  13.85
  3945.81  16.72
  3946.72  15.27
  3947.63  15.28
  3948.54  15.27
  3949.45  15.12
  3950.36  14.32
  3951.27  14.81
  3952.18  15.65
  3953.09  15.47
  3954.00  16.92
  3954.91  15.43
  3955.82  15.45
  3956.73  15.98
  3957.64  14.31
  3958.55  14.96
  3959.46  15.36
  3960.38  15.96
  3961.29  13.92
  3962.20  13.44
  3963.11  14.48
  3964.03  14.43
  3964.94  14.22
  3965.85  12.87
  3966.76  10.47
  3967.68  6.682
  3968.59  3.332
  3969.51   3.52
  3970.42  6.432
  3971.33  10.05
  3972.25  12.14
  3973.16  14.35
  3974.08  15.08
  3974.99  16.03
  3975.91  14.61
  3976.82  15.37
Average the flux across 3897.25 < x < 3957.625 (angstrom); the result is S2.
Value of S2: 14.2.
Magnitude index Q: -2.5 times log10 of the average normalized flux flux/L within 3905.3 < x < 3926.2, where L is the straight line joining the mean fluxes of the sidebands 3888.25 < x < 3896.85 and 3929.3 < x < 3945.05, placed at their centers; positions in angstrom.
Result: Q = -0.20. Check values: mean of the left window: 12.8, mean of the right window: 12.2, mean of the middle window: 15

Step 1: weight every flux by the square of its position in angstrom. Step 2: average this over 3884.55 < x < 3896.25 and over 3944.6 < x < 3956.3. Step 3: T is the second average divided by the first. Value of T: 1.3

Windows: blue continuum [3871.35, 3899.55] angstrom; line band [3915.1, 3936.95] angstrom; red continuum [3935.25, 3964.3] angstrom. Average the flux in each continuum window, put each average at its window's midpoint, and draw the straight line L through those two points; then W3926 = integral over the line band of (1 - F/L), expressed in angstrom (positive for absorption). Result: 2.8 angstrom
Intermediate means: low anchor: 14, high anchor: 15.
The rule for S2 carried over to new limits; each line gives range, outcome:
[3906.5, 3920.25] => 15.1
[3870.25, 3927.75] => 14.4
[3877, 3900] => 13.6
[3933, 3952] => 13.6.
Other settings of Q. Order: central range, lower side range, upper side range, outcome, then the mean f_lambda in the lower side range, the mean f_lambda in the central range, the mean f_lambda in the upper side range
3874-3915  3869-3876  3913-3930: 0.07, 15.5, 14.2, 14.7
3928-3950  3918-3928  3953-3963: 0.16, 14.9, 12.9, 15.2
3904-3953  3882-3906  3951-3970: -0.05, 13.6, 14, 13.2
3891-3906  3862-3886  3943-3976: 0.01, 15.1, 14.5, 13.5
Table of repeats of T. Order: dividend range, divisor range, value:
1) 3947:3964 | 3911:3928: 1.03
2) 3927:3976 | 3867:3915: 0.94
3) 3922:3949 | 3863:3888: 0.93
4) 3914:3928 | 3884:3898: 1.19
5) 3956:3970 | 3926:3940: 1.11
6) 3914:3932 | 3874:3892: 1.09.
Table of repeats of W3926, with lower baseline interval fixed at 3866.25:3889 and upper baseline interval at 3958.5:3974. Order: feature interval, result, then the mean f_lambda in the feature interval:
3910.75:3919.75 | -1.3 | 15.1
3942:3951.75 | -2.3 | 15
